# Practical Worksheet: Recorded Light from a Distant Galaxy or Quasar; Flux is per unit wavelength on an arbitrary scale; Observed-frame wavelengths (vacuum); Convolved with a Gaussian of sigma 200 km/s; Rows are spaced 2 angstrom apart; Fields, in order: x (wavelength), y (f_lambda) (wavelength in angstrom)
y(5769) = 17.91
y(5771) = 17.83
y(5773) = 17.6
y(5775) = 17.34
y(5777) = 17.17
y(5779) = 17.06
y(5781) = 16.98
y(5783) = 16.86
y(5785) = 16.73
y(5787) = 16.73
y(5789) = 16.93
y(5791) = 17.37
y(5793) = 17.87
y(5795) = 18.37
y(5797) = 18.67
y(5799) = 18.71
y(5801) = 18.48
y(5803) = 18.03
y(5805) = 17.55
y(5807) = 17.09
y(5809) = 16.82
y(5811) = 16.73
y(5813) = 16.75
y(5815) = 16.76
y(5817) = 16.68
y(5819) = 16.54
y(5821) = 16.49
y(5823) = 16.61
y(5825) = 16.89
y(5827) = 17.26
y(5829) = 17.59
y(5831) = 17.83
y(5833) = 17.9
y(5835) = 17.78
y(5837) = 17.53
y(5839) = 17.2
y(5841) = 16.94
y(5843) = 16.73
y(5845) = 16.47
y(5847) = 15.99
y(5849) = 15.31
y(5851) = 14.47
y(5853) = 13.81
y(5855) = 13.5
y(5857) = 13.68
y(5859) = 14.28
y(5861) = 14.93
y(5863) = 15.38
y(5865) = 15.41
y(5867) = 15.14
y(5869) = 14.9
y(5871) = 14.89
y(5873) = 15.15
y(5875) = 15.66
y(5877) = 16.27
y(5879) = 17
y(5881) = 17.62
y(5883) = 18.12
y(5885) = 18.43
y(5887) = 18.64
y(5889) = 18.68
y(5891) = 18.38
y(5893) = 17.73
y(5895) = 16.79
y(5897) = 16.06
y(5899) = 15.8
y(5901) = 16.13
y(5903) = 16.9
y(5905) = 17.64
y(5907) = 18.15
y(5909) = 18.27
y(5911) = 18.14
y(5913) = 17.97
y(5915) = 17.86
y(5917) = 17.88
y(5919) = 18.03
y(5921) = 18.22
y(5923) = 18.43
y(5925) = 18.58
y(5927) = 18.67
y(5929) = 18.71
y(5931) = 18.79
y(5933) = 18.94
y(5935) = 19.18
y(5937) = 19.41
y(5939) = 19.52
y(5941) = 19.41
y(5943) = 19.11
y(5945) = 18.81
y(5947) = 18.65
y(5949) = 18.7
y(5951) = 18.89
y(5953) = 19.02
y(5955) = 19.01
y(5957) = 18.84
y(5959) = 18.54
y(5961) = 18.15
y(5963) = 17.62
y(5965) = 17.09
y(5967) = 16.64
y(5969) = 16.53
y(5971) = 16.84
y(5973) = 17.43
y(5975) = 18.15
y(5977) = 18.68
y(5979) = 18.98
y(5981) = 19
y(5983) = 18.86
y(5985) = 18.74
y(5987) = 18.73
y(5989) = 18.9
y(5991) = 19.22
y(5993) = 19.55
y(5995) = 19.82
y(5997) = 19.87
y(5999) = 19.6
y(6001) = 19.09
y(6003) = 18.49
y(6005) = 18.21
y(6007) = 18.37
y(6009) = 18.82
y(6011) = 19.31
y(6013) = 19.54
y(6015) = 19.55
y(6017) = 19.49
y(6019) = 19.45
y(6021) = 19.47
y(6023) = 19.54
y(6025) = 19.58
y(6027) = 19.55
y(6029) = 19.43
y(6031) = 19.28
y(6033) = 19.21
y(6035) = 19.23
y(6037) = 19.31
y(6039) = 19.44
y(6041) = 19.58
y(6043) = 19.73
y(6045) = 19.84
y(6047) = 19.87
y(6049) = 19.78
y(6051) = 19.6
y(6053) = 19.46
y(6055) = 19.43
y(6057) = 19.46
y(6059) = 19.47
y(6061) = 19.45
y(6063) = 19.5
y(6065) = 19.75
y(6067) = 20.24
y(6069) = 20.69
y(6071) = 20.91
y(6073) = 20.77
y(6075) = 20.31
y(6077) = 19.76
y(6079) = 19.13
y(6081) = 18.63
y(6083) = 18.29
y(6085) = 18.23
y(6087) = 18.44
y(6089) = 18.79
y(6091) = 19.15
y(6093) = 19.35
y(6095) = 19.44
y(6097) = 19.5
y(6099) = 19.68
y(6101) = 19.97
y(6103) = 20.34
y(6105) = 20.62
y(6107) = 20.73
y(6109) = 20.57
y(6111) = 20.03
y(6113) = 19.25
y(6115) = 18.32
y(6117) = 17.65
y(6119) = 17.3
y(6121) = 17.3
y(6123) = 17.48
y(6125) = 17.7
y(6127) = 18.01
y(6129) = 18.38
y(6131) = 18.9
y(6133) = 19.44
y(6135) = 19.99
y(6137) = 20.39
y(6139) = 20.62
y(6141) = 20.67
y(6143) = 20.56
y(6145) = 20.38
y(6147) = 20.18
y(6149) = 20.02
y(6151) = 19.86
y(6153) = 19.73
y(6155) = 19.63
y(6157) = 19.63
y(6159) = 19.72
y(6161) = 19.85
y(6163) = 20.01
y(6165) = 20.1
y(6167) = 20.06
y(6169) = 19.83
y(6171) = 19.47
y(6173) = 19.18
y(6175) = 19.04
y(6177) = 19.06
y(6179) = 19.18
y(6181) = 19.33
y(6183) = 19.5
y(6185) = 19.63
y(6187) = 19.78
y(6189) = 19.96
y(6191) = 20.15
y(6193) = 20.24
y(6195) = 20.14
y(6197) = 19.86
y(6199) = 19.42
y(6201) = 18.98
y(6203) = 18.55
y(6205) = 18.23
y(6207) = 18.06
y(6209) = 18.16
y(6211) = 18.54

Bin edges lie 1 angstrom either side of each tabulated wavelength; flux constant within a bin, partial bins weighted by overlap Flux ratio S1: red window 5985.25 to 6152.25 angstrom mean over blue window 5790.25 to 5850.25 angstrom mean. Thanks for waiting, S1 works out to 1.13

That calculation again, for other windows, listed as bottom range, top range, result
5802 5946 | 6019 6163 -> 1.14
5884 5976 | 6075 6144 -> 1.06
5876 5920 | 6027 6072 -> 1.12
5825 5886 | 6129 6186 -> 1.23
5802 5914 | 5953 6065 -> 1.14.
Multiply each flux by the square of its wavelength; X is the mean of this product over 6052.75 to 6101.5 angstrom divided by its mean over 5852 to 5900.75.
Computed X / 1.30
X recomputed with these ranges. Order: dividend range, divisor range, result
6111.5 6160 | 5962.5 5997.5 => 1.10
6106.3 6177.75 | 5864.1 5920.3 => 1.24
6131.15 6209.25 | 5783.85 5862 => 1.32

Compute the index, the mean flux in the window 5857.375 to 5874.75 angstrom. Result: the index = 15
